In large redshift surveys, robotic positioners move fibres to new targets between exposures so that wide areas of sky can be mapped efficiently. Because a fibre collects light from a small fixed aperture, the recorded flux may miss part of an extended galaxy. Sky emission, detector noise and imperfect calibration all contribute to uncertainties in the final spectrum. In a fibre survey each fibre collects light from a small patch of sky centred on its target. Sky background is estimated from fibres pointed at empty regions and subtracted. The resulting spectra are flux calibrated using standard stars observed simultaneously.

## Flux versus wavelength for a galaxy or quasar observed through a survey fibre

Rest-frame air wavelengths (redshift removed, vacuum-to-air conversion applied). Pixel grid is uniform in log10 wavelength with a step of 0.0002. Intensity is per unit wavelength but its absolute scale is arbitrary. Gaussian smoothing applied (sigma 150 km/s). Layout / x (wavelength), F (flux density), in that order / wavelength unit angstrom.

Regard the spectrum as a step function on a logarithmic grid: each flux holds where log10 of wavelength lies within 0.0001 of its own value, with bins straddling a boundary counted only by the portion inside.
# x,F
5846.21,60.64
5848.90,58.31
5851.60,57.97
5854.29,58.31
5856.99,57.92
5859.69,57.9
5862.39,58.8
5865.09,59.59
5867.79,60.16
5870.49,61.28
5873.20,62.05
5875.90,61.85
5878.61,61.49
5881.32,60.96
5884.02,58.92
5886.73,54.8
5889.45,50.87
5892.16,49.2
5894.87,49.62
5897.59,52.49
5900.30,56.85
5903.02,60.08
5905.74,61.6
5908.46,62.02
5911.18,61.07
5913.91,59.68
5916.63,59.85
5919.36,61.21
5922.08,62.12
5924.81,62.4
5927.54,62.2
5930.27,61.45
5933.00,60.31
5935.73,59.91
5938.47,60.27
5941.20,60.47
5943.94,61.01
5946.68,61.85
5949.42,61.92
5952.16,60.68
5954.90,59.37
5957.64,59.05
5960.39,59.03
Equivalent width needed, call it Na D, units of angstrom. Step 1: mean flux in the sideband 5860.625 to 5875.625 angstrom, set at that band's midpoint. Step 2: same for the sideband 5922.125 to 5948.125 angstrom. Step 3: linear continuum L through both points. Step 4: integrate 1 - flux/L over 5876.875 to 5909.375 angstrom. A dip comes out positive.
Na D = 2.2 angstrom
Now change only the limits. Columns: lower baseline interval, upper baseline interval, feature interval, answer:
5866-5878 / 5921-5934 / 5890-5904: 1.86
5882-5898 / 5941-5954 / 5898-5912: -1.17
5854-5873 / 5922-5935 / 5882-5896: 1.65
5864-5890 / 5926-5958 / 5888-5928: 1.40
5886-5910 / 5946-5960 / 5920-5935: -0.92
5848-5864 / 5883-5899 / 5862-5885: -2.21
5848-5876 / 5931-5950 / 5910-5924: -0.11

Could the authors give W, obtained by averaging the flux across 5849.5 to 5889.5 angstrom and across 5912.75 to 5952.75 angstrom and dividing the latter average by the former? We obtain 1.0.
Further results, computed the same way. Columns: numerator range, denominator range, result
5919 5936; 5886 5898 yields 1.20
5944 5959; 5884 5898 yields 1.16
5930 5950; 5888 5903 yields 1.16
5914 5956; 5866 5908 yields 1.06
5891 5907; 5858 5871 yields 0.93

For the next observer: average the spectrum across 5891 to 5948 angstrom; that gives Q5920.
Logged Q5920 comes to 59.4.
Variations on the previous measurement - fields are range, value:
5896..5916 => 59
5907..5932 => 61.3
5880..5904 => 54.8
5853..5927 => 58.7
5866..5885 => 61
